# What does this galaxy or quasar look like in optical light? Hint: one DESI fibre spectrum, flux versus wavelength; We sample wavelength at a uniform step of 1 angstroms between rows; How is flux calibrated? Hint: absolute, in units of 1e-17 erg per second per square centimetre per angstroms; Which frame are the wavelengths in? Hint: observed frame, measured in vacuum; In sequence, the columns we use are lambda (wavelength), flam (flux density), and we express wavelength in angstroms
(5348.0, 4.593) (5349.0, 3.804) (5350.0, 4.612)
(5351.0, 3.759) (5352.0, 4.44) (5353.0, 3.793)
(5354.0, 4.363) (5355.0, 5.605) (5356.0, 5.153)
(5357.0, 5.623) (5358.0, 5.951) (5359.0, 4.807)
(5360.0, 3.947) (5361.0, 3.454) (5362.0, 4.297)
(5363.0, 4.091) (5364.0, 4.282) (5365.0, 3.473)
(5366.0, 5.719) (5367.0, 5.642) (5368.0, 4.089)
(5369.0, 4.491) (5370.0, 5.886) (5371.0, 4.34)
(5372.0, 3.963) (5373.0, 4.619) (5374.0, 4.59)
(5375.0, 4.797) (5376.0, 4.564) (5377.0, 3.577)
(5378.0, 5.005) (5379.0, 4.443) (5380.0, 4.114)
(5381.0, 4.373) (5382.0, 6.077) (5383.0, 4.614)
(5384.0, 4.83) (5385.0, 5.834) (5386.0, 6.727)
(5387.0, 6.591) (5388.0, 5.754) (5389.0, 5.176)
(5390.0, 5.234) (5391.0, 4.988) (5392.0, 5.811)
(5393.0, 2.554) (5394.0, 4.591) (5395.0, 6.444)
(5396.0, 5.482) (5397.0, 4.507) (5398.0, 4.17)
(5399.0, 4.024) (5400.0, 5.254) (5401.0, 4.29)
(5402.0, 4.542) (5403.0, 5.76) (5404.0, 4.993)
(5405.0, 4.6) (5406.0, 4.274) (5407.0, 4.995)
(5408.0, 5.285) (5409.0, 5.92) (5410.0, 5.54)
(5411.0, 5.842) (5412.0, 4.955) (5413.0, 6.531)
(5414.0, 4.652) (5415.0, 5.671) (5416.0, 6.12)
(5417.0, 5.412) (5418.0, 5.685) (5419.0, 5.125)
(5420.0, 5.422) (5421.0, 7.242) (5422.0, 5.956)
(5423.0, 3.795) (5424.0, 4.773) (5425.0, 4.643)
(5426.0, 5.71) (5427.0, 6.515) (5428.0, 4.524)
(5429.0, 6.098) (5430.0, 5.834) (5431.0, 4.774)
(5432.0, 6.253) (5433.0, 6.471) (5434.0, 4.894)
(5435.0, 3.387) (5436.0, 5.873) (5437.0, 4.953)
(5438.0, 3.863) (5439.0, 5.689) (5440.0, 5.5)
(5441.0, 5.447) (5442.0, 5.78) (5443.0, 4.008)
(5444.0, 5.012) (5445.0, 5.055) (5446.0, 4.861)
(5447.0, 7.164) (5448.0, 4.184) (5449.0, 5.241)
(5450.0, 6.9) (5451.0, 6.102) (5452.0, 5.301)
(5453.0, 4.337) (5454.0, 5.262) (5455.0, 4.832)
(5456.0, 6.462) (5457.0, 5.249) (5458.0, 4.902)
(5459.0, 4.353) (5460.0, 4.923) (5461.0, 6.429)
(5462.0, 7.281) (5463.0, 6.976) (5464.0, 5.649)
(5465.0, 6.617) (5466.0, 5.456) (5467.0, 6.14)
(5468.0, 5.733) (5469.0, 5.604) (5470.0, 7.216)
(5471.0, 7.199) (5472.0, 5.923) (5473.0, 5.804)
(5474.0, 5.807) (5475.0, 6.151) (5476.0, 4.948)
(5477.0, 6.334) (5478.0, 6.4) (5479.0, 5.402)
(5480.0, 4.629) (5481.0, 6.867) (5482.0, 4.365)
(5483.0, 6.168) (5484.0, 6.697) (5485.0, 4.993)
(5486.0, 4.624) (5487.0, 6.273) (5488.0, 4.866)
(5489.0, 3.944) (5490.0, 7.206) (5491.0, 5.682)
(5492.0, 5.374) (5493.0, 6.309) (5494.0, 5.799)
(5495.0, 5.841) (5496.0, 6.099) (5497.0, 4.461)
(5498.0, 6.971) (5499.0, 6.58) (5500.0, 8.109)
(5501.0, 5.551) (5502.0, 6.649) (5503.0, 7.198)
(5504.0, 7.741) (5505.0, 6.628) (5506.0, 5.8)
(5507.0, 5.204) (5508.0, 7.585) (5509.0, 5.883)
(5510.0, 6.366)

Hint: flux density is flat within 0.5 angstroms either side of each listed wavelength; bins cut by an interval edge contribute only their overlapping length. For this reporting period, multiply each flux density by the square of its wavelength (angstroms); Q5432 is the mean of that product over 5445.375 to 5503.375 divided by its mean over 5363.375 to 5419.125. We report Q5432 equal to 1.20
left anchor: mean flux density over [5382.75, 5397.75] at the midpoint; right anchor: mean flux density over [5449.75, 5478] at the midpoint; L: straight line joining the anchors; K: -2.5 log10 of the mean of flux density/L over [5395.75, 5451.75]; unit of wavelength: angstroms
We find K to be 0.05 mag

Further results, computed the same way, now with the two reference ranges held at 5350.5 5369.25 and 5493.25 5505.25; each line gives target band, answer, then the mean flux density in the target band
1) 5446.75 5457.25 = 0.06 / 5.52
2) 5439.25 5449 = 0.10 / 5.24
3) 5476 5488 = 0.11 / 5.64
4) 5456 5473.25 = 0.00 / 5.98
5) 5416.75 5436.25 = 0.01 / 5.41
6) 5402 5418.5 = -0.02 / 5.36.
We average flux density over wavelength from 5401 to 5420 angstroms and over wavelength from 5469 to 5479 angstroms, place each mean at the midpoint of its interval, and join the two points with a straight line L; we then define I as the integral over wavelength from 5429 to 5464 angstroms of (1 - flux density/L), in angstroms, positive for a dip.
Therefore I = 2.2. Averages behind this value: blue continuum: 5.3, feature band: 5.41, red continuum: 6.13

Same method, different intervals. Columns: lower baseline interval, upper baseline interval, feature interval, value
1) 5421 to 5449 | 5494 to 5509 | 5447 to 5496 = 1.20 angstroms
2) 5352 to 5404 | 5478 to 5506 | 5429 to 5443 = 0.35 angstroms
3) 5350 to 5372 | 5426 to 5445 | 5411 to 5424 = -1.05 angstroms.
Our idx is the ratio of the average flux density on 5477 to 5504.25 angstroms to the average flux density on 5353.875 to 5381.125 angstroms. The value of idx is 1.3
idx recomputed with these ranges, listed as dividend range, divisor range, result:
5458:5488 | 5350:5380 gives 1.28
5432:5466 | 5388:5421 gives 1.05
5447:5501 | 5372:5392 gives 1.15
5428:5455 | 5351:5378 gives 1.15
